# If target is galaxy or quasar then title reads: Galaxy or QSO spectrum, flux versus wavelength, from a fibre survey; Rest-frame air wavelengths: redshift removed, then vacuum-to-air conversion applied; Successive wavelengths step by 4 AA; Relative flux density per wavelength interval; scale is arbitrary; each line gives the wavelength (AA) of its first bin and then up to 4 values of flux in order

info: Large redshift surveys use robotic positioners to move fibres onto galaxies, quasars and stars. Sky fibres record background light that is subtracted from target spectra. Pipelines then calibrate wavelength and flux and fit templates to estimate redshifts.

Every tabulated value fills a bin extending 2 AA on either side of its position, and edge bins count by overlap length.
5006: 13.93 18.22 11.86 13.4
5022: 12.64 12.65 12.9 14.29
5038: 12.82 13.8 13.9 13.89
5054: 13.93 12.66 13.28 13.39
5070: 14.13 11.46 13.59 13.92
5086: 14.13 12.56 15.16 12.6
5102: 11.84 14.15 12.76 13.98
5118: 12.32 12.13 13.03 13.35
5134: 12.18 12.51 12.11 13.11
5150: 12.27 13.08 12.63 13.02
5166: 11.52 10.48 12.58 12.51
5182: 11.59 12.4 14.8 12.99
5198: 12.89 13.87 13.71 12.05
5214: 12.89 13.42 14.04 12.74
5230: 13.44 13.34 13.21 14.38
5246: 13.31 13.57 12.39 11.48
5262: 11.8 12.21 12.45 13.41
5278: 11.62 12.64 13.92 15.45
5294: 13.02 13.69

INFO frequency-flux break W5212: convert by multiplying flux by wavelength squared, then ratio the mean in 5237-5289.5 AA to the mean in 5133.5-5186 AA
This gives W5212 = 1.09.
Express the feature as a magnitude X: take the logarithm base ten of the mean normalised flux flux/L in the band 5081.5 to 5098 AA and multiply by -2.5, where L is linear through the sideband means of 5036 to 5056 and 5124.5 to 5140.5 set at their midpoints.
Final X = -0.05 mag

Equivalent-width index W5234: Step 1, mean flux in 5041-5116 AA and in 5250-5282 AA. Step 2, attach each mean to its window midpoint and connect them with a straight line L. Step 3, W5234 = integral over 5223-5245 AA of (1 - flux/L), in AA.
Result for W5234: -1.7 AA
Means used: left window 13.4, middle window 13.4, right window 12.3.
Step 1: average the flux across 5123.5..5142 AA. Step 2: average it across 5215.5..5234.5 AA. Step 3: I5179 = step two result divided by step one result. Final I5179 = 1.06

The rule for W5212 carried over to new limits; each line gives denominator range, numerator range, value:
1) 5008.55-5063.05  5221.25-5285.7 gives 1.03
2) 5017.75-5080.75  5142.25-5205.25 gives 1.00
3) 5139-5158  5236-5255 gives 1.10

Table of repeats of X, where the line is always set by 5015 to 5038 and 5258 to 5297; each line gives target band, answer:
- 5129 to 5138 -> 0.03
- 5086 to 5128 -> -0.01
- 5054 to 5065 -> -0.01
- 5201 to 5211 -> -0.03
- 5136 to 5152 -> 0.04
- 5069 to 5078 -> 0.02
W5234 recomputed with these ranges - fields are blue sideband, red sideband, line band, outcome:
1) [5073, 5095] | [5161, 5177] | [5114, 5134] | -0.09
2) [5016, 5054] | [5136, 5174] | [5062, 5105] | -1.12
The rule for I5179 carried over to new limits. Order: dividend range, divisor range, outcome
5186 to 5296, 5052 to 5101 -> 0.98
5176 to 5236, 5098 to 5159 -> 1.03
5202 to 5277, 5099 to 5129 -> 1.01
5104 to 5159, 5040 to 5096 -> 0.95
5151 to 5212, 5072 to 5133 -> 0.97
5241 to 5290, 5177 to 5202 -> 0.99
